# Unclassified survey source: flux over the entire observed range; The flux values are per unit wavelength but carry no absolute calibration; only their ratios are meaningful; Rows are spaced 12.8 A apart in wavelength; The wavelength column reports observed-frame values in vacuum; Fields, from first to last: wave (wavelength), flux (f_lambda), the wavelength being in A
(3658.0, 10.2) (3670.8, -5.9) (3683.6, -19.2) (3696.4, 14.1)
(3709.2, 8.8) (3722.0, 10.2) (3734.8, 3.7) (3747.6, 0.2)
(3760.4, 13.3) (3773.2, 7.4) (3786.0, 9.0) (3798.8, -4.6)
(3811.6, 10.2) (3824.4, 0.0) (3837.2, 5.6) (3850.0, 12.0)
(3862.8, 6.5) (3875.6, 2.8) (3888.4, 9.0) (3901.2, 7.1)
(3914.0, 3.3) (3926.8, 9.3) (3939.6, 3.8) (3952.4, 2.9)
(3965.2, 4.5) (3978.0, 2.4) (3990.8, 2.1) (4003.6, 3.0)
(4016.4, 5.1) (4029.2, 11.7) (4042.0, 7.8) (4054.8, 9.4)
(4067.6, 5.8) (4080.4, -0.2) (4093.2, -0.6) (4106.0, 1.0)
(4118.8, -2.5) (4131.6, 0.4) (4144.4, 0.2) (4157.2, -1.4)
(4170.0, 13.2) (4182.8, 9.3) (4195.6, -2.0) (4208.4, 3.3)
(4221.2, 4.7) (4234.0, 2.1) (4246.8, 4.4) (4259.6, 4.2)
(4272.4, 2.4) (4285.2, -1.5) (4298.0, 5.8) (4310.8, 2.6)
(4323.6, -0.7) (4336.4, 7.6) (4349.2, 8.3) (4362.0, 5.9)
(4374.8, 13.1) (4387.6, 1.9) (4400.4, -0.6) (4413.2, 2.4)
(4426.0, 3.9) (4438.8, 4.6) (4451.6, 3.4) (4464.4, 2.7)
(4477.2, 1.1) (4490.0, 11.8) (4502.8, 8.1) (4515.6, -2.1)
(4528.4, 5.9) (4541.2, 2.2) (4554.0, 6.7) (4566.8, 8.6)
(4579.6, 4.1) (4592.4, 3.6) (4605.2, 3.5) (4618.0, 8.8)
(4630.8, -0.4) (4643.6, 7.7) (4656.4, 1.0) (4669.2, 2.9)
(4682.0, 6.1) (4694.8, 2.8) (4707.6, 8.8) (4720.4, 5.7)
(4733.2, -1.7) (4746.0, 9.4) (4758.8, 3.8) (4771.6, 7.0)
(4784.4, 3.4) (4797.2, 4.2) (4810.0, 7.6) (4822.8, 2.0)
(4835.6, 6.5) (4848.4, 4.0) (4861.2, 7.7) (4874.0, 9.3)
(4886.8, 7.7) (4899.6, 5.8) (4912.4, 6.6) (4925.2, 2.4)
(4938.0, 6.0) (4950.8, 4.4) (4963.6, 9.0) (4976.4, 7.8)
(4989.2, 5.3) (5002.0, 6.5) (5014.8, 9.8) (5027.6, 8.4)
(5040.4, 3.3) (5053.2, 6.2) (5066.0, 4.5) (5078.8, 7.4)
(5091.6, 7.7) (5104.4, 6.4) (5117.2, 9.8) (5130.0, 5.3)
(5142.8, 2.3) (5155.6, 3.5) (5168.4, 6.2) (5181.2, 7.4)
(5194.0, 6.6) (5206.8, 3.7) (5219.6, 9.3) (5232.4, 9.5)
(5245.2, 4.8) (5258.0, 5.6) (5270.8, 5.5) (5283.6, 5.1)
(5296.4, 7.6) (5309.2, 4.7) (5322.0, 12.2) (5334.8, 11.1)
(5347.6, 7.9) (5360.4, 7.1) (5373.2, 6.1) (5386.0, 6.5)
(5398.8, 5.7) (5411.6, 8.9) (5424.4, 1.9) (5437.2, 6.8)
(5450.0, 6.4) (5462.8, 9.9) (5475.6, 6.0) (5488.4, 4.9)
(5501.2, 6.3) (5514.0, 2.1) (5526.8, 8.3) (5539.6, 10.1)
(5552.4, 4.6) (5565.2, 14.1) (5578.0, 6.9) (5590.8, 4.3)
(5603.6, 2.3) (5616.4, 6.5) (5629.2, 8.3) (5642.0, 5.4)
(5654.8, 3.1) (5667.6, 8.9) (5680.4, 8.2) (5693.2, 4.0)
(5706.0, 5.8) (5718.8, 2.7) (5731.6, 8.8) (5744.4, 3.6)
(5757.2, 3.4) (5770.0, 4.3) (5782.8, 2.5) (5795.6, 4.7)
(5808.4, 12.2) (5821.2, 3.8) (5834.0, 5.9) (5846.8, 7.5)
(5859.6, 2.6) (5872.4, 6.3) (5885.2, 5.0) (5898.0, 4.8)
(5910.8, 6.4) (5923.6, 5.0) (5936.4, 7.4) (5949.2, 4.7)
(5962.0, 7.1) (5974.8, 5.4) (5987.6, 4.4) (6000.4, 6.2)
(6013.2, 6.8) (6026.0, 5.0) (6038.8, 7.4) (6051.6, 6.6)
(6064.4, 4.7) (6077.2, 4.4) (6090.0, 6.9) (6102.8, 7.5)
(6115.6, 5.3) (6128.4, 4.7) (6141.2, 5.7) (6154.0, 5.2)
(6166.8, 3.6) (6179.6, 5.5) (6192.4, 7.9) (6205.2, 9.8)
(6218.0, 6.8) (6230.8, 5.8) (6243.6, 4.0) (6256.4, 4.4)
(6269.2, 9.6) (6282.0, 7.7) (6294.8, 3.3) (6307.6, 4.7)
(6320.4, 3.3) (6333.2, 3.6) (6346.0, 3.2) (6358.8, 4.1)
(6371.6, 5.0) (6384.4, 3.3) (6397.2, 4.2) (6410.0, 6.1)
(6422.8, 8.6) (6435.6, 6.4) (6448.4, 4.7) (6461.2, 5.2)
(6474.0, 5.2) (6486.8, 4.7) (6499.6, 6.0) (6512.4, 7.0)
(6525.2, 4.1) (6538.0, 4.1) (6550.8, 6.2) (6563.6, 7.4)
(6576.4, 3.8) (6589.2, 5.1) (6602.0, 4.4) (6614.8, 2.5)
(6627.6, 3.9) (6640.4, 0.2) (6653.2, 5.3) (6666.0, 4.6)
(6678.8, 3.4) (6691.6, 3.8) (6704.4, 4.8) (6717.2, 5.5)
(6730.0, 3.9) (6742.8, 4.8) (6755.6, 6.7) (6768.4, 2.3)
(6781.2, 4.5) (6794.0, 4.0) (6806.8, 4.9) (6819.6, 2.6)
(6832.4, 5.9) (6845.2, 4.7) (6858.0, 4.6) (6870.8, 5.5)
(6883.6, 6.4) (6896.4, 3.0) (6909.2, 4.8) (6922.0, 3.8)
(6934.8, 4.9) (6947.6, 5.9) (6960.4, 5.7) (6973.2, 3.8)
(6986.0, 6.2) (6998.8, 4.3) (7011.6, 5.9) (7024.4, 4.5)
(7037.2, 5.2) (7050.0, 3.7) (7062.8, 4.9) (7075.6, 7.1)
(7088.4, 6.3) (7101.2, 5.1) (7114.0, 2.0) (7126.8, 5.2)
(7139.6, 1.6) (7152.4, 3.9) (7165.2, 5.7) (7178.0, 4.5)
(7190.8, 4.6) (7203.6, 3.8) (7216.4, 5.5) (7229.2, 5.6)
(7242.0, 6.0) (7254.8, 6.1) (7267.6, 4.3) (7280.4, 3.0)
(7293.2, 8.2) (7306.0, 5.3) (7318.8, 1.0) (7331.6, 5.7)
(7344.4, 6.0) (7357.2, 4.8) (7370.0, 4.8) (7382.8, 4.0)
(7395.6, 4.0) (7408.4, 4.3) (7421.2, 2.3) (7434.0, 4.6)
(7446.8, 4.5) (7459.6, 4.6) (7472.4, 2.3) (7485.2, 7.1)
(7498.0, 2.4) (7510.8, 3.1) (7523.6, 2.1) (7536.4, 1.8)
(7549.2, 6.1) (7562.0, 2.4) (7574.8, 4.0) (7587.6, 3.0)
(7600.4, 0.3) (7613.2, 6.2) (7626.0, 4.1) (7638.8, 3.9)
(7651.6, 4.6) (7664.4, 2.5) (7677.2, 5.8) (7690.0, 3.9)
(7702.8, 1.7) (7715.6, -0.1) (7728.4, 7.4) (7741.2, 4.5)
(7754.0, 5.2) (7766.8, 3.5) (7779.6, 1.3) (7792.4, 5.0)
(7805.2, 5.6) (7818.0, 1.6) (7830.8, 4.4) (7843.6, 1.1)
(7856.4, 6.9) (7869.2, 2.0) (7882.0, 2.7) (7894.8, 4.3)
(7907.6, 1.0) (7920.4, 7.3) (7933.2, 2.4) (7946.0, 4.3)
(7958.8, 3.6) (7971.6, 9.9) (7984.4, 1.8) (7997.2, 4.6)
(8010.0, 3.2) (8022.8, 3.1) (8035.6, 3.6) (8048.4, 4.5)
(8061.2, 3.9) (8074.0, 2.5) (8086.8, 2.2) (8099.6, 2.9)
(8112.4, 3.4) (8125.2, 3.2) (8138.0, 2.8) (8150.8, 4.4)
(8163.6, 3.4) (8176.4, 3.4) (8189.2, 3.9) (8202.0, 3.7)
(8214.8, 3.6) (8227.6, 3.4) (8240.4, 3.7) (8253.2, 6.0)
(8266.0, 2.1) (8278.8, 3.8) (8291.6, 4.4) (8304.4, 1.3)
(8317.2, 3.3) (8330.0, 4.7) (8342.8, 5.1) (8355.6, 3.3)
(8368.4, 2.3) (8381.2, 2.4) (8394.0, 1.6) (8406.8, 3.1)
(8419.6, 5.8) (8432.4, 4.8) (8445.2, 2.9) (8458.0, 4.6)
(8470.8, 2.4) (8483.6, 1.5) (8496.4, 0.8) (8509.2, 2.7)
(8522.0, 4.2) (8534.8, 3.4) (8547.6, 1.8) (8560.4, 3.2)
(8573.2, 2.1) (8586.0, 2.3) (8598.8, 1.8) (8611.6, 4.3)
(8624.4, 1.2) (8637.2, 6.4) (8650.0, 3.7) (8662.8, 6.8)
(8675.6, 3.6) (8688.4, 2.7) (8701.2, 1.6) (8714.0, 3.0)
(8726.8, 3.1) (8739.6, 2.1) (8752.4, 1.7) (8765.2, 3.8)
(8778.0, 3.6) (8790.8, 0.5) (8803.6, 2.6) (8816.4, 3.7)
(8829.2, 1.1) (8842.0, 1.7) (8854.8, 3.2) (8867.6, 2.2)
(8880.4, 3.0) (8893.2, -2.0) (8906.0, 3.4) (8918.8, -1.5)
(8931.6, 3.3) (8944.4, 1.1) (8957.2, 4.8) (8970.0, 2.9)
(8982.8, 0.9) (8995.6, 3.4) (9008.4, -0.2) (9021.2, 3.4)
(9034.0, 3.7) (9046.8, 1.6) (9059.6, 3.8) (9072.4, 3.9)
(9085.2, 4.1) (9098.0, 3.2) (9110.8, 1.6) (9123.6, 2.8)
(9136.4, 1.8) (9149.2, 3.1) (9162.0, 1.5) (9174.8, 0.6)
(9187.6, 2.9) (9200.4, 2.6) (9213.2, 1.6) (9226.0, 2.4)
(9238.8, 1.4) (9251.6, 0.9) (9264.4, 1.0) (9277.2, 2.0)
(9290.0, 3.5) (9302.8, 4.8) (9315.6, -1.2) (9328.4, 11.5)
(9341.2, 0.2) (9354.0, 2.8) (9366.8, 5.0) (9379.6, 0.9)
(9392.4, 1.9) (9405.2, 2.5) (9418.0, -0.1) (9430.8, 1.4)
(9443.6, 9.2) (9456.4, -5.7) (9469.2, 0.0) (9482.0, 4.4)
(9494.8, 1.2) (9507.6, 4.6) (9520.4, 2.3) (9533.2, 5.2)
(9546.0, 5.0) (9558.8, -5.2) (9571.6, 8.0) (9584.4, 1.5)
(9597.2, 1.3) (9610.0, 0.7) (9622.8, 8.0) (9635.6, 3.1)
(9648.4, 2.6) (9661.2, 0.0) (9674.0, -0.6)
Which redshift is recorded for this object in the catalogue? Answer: 0.17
